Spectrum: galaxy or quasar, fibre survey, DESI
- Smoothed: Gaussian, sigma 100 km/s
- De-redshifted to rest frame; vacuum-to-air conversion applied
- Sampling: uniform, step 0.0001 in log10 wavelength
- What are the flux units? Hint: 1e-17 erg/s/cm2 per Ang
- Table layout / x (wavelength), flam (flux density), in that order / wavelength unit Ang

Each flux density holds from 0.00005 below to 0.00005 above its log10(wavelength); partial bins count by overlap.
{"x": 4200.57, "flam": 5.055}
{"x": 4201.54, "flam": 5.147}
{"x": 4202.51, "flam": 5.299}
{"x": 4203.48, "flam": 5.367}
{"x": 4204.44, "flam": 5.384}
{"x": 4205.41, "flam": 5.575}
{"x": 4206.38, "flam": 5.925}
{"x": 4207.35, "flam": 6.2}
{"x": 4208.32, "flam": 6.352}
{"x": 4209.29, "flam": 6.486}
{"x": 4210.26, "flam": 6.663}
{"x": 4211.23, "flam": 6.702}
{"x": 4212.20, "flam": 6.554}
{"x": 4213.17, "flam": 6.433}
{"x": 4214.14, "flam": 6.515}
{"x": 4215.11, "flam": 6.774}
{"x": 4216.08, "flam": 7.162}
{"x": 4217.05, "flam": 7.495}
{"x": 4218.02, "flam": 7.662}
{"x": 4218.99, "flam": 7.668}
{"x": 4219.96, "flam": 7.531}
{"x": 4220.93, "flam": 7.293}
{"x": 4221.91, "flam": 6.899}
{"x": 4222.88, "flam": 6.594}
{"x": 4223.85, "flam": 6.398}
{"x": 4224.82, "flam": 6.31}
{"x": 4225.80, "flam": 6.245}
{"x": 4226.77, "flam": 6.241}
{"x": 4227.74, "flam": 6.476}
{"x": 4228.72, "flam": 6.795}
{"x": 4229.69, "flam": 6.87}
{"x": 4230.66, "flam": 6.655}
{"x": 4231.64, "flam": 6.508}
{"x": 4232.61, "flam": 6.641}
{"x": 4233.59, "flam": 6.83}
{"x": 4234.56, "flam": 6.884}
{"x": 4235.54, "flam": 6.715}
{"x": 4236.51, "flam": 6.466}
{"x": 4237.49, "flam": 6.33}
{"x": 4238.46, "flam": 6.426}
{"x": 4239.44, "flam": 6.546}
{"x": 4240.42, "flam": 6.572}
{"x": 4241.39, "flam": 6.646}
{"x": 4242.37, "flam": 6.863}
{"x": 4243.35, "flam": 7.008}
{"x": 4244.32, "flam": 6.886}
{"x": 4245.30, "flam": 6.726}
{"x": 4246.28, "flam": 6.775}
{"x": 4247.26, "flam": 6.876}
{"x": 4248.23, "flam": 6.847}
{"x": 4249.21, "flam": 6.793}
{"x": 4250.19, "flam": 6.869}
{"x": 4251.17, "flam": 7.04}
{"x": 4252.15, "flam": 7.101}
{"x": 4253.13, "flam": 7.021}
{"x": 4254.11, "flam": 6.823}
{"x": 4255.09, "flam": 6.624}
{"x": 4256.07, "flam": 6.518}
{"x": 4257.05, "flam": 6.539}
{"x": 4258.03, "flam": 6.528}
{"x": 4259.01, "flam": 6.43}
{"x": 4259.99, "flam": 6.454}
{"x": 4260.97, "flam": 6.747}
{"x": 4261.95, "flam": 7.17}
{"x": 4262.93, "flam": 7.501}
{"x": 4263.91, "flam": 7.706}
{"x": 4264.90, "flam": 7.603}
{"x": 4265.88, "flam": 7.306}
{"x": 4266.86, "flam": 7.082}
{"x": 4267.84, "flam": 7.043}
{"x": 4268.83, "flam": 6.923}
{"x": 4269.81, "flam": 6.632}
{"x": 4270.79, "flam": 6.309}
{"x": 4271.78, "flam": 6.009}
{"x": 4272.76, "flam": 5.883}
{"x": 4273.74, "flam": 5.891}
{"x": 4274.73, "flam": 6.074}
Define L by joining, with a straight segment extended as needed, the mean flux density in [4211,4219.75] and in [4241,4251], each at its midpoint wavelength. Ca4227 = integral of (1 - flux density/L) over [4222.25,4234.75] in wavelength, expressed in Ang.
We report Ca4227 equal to 0.7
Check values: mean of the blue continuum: 7.03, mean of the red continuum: 6.84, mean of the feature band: 6.57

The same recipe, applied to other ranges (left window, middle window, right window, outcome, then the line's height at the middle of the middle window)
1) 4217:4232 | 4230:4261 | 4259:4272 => 0.9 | 6.9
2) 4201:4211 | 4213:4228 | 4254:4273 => -1.9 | 6.09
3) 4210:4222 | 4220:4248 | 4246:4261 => 0.9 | 6.9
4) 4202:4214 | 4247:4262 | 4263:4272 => 0.1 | 6.8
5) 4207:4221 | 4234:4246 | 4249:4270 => 0.4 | 6.92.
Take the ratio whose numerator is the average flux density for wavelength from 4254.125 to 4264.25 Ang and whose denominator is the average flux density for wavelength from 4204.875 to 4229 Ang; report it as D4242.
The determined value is 1.02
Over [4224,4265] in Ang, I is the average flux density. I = 6.74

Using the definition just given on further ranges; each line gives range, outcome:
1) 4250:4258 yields 6.8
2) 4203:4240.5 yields 6.59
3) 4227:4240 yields 6.62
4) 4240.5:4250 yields 6.82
